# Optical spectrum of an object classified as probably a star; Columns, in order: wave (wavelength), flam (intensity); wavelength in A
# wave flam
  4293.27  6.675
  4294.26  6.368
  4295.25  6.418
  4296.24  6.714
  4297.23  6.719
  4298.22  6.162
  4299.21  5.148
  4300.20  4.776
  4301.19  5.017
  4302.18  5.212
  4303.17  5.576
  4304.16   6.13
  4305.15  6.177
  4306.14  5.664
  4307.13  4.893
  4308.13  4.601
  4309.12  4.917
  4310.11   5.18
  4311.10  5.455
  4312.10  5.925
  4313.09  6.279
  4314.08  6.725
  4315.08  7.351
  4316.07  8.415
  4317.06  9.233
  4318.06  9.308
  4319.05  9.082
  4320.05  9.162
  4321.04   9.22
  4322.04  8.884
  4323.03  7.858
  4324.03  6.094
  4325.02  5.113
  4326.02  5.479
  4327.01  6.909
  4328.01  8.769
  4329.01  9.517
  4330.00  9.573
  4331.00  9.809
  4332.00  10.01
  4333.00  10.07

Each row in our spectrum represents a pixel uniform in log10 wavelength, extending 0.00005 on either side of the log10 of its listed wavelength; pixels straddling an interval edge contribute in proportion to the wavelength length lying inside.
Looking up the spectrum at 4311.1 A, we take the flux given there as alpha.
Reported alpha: 5.455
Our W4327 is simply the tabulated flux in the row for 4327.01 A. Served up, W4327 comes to 6.909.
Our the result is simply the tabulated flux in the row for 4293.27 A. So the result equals 6.675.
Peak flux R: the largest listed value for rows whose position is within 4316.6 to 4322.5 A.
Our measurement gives 9.308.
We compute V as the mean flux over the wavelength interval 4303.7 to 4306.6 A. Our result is 6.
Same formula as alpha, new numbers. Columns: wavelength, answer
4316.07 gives 8.415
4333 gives 10.07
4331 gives 9.809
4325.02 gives 5.113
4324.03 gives 6.094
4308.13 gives 4.601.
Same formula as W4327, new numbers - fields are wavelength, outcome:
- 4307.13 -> 4.893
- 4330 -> 9.573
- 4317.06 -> 9.233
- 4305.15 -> 6.177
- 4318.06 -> 9.308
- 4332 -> 10.01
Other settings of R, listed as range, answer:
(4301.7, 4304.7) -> 6.13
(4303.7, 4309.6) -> 6.177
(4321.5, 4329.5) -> 9.517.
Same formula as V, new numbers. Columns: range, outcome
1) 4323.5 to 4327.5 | 5.92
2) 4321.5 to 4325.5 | 7.02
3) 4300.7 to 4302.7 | 5.12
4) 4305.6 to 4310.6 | 5.06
